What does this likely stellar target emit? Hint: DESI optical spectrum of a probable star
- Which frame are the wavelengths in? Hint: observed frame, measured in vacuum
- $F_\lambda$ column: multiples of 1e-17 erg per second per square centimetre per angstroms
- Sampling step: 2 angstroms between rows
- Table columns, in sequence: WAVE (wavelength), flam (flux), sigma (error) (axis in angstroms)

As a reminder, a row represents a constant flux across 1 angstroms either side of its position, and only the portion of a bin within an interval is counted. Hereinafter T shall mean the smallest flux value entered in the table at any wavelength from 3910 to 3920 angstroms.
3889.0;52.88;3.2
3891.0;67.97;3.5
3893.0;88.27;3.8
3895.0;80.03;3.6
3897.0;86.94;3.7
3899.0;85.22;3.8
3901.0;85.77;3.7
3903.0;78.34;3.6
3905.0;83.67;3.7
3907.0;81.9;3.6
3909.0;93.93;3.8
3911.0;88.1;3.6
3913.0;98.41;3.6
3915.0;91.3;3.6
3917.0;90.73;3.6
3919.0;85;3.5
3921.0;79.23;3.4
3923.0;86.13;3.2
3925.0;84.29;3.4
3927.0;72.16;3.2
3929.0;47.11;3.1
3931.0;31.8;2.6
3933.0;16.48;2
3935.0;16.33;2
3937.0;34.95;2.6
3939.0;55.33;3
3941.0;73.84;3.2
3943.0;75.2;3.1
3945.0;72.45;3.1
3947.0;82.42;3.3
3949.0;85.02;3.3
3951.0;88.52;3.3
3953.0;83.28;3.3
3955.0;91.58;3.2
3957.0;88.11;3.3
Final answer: 85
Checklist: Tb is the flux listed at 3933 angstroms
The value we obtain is 16.48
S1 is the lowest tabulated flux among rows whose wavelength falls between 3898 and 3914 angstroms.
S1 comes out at 78.34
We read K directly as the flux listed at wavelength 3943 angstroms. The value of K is 75.2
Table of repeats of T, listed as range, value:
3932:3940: 16.33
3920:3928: 72.16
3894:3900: 80.03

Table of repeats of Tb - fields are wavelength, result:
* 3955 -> 91.58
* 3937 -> 34.95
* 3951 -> 88.52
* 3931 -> 31.8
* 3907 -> 81.9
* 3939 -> 55.33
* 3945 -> 72.45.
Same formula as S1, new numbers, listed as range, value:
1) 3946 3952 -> 82.42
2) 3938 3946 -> 55.33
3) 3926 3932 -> 31.8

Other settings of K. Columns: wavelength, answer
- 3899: 85.22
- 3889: 52.88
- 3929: 47.11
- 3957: 88.11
